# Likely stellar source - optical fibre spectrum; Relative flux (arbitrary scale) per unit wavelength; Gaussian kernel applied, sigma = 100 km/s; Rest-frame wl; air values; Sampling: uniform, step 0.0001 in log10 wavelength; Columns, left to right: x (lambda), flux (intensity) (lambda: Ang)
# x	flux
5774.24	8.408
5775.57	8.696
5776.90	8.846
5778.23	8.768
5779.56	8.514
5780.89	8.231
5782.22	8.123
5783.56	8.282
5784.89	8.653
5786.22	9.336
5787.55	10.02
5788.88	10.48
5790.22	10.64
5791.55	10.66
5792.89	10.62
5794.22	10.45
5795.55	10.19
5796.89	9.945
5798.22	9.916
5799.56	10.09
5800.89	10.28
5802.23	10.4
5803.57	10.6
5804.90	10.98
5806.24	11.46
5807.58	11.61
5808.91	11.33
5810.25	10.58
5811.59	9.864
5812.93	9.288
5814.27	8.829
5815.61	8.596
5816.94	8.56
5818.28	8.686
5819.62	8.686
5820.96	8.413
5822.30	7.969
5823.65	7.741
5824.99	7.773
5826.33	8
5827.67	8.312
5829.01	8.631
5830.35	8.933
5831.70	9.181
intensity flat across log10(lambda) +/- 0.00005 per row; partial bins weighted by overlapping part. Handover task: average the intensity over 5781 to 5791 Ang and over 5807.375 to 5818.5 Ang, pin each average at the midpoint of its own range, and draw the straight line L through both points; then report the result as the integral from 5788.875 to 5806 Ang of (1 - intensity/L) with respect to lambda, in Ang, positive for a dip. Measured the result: -1.7 Ang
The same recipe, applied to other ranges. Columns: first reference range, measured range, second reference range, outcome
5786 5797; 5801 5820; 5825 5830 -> -1.49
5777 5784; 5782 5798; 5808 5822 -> -2.16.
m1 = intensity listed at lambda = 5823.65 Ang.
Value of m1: 7.741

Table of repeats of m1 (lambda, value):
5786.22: 9.336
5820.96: 8.413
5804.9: 10.98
